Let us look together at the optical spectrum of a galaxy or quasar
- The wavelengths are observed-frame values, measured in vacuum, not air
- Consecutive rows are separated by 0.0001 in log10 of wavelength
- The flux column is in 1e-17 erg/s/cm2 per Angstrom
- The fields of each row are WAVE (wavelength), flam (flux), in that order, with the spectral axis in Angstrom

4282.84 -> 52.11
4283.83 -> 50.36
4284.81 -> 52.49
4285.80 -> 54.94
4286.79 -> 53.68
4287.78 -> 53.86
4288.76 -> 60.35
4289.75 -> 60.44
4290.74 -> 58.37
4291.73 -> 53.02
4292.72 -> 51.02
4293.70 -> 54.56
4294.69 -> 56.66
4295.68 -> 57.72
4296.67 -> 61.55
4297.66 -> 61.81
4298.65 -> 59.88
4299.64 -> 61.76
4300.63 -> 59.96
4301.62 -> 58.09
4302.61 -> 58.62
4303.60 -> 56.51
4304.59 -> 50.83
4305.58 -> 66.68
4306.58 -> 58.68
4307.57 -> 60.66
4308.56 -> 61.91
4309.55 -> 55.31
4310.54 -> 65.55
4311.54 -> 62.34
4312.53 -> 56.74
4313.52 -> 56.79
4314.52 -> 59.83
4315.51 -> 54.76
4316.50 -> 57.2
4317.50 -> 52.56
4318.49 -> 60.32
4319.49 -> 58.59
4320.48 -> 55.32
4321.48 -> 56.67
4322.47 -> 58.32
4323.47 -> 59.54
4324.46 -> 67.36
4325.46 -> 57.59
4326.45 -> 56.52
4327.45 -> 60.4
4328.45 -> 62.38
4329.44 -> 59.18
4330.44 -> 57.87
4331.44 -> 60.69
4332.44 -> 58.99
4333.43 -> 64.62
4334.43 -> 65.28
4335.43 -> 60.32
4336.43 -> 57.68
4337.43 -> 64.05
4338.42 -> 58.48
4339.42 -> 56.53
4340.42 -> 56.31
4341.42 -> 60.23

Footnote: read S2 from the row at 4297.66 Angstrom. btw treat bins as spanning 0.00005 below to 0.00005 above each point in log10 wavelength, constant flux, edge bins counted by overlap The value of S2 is 61.81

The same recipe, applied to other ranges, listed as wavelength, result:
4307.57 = 60.66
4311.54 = 62.34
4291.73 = 53.02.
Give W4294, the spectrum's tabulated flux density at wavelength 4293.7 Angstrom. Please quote 54.56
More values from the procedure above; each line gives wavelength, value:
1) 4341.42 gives 60.23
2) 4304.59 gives 50.83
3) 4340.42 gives 56.31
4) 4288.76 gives 60.35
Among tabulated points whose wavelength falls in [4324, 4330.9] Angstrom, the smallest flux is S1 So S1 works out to 56.52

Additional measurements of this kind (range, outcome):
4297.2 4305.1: 50.83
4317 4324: 52.56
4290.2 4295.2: 51.02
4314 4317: 54.76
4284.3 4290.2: 52.49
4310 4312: 62.34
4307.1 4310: 55.31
